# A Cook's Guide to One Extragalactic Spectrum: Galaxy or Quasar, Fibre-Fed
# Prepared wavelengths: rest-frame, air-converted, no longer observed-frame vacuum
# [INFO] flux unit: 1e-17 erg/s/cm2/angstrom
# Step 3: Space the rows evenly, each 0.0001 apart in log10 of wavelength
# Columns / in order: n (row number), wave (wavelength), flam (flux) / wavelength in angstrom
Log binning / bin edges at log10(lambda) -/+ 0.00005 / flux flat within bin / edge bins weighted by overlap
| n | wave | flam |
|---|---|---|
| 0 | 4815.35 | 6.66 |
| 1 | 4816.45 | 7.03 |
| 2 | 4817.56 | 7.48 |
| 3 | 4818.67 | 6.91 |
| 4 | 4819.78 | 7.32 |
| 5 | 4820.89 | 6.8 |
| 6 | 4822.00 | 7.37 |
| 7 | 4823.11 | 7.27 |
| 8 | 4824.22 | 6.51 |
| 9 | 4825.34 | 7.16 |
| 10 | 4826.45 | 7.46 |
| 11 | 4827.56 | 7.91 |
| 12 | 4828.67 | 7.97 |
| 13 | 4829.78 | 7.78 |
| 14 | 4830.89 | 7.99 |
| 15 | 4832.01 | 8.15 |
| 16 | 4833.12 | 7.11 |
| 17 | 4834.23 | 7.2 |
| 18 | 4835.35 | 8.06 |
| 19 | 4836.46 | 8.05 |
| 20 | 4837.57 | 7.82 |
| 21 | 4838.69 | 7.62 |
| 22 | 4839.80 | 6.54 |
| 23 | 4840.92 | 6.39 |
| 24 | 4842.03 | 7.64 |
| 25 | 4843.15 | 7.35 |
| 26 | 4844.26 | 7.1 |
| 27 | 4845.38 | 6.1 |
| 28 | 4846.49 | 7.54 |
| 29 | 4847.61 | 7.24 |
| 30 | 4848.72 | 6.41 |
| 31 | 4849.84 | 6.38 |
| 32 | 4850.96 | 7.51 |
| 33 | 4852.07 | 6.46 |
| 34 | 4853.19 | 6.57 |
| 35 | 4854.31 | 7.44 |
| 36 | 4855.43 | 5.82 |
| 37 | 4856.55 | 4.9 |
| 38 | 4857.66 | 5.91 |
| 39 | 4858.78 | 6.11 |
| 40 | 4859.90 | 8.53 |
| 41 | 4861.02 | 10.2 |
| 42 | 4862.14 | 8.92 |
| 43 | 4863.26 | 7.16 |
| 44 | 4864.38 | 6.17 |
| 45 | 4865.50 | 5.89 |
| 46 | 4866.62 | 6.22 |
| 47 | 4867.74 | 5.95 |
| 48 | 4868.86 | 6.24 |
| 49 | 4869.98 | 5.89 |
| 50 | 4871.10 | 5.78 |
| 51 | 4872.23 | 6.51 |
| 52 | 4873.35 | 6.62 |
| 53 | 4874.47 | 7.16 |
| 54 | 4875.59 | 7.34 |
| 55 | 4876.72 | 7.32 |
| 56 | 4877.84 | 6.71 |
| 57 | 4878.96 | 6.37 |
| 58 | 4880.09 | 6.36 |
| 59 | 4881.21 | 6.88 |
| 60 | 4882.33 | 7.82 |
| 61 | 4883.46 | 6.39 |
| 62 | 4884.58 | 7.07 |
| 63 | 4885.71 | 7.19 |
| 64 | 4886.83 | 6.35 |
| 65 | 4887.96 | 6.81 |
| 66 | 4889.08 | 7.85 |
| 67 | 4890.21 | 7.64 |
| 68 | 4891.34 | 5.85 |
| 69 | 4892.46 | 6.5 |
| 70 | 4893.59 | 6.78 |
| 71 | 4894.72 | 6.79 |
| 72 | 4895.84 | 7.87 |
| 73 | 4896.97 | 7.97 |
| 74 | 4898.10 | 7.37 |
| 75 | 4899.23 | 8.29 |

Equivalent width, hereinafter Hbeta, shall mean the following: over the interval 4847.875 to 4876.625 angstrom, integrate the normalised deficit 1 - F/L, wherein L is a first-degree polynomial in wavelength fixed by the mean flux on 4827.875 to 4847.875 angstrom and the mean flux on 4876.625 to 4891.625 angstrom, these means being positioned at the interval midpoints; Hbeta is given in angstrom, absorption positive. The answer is 1.7 angstrom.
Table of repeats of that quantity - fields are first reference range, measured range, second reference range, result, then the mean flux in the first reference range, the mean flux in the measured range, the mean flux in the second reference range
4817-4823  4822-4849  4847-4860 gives -1.9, 7.18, 7.36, 6.54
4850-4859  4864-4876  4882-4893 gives 0.5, 6.35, 6.33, 6.93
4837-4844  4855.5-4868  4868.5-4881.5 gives -0.1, 7.23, 6.89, 6.6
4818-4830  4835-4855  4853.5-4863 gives 0.4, 7.3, 7.11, 7.21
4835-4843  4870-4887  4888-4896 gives 0.8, 7.42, 6.77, 6.99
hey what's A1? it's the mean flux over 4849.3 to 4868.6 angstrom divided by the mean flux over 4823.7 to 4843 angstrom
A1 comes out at 0.91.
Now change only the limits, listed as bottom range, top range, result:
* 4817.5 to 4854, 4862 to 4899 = 0.94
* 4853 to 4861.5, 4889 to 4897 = 1.02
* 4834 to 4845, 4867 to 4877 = 0.88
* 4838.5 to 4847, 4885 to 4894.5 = 0.98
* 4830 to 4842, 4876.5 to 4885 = 0.91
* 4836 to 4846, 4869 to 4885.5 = 0.94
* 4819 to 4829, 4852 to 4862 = 0.96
